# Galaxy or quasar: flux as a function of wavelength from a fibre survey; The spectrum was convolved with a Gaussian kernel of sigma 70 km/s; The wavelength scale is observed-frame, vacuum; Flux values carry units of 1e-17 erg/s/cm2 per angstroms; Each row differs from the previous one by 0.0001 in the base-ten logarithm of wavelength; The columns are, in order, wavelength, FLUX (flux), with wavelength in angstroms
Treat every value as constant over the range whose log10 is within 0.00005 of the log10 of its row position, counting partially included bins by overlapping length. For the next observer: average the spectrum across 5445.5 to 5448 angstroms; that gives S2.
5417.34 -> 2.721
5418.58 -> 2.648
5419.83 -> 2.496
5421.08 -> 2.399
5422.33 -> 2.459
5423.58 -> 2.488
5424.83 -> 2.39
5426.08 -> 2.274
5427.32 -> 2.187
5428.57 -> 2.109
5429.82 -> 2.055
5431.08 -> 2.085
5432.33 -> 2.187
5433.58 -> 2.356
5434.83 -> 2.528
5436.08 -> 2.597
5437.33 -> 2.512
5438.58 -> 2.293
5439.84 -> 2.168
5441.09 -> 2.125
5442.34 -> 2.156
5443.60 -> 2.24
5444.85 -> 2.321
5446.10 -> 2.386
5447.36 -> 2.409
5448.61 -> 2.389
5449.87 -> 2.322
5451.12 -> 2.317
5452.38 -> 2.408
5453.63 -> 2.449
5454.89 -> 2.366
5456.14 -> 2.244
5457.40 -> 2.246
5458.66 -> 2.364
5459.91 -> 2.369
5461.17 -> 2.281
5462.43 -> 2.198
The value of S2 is 2.4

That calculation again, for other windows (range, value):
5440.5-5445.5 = 2.21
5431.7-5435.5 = 2.36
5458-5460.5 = 2.37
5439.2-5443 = 2.15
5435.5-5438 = 2.55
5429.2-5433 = 2.11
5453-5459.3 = 2.34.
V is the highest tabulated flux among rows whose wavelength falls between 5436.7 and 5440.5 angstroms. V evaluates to 2.512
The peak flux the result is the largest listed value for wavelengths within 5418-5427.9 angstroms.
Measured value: 2.648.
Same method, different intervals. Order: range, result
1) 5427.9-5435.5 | 2.528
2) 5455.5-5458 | 2.246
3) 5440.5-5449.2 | 2.409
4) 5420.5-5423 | 2.459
